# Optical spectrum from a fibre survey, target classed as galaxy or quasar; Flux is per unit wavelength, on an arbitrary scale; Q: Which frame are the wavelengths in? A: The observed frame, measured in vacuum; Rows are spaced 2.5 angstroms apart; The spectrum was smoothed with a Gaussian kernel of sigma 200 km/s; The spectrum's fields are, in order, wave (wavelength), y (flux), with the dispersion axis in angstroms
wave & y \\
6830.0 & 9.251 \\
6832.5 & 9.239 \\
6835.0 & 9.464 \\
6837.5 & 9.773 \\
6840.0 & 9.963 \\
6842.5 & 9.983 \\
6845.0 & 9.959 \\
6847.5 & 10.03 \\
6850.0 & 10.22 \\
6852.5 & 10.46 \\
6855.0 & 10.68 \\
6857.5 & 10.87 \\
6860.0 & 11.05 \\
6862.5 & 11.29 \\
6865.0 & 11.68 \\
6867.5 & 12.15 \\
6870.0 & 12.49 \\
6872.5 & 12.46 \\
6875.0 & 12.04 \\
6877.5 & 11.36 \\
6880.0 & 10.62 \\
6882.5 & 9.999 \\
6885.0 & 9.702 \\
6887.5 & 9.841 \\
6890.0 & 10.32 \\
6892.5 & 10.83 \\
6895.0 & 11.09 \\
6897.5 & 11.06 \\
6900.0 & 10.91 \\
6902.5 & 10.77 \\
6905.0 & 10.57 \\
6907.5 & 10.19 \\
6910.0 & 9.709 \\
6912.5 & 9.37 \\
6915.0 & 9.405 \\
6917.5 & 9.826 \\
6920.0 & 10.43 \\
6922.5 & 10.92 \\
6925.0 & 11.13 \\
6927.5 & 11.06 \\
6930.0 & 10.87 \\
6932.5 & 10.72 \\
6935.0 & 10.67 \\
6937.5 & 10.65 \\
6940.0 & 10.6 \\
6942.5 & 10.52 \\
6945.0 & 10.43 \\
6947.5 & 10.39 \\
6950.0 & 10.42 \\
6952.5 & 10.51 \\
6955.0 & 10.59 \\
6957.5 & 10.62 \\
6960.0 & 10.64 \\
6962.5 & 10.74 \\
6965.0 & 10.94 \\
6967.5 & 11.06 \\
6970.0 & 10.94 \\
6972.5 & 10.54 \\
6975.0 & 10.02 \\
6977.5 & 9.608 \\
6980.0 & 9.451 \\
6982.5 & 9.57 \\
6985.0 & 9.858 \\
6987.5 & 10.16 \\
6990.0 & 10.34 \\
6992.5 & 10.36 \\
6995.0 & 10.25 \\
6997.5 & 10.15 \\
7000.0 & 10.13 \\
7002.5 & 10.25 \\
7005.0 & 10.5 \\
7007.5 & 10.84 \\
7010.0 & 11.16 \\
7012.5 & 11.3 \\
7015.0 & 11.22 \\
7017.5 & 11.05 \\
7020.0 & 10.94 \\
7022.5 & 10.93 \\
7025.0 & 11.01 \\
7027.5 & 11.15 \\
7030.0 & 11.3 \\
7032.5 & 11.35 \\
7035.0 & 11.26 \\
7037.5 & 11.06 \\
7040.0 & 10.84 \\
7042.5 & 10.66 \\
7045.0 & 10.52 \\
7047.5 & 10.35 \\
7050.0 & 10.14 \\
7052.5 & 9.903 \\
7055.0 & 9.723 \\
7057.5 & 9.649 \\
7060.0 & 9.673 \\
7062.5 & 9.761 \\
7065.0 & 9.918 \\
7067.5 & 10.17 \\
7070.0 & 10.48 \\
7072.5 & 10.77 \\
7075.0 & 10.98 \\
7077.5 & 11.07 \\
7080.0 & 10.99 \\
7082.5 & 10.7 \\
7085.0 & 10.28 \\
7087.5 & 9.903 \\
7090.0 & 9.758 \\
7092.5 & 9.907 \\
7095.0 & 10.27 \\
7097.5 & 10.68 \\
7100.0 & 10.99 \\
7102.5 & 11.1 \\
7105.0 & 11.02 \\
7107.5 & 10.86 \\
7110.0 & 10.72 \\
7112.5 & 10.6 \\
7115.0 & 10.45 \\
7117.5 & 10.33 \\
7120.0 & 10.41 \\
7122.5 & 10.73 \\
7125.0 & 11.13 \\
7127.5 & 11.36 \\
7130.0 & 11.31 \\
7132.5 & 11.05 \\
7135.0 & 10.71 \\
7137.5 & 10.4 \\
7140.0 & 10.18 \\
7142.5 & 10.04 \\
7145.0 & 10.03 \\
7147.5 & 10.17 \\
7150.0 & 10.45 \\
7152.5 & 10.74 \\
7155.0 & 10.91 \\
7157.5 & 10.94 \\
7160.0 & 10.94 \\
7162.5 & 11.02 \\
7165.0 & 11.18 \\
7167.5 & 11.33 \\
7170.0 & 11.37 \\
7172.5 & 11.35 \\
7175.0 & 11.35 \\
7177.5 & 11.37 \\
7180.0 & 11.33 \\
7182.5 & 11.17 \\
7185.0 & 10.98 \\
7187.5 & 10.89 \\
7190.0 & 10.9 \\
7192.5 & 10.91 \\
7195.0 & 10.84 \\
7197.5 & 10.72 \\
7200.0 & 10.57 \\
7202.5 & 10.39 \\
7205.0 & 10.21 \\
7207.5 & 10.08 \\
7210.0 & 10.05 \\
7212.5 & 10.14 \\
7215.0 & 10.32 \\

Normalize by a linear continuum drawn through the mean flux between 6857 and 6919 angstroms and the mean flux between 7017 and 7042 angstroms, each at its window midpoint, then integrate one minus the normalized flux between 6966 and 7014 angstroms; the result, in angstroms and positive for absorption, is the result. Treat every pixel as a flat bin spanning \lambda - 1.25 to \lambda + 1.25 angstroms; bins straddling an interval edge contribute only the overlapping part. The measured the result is 2.8 angstroms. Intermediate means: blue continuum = 10.8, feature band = 10.3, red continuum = 11.1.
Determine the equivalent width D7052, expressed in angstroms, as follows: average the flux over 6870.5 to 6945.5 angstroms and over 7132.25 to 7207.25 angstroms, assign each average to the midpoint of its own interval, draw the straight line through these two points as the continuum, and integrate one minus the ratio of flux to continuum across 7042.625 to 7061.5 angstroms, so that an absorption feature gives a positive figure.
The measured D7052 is 1.2 angstroms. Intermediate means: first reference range 10.6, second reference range 10.8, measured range 10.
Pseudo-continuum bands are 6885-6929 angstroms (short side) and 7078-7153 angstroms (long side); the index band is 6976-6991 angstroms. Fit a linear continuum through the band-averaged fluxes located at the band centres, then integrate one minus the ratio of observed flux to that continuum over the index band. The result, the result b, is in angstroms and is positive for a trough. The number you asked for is 0.9 angstroms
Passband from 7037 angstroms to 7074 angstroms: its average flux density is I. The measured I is 10.2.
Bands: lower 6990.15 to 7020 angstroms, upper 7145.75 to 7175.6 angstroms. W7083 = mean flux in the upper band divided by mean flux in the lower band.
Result 1.03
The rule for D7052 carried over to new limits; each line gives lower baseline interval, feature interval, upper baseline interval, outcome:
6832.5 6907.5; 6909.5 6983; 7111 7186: 2.19 angstroms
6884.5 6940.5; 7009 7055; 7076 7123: -1.45 angstroms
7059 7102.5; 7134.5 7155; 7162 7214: 0.60 angstroms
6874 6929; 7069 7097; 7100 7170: 0.61 angstroms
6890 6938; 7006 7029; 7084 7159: -1.11 angstroms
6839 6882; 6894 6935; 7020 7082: 1.44 angstroms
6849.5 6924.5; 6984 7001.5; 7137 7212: 0.93 angstroms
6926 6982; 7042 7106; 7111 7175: 2.00 angstroms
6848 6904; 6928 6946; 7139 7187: 0.50 angstroms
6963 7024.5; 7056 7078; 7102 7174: 0.83 angstroms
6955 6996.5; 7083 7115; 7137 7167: 0.04 angstroms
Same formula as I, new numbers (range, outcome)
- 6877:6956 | 10.5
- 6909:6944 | 10.4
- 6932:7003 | 10.4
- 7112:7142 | 10.7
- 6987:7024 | 10.7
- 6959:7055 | 10.6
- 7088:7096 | 9.96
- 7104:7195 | 10.9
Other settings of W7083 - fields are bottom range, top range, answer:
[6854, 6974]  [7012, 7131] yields 0.99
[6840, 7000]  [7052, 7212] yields 1.01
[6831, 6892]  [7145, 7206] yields 1.02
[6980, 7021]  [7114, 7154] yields 1.01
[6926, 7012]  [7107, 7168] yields 1.02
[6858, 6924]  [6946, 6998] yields 0.96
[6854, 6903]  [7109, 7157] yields 0.96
